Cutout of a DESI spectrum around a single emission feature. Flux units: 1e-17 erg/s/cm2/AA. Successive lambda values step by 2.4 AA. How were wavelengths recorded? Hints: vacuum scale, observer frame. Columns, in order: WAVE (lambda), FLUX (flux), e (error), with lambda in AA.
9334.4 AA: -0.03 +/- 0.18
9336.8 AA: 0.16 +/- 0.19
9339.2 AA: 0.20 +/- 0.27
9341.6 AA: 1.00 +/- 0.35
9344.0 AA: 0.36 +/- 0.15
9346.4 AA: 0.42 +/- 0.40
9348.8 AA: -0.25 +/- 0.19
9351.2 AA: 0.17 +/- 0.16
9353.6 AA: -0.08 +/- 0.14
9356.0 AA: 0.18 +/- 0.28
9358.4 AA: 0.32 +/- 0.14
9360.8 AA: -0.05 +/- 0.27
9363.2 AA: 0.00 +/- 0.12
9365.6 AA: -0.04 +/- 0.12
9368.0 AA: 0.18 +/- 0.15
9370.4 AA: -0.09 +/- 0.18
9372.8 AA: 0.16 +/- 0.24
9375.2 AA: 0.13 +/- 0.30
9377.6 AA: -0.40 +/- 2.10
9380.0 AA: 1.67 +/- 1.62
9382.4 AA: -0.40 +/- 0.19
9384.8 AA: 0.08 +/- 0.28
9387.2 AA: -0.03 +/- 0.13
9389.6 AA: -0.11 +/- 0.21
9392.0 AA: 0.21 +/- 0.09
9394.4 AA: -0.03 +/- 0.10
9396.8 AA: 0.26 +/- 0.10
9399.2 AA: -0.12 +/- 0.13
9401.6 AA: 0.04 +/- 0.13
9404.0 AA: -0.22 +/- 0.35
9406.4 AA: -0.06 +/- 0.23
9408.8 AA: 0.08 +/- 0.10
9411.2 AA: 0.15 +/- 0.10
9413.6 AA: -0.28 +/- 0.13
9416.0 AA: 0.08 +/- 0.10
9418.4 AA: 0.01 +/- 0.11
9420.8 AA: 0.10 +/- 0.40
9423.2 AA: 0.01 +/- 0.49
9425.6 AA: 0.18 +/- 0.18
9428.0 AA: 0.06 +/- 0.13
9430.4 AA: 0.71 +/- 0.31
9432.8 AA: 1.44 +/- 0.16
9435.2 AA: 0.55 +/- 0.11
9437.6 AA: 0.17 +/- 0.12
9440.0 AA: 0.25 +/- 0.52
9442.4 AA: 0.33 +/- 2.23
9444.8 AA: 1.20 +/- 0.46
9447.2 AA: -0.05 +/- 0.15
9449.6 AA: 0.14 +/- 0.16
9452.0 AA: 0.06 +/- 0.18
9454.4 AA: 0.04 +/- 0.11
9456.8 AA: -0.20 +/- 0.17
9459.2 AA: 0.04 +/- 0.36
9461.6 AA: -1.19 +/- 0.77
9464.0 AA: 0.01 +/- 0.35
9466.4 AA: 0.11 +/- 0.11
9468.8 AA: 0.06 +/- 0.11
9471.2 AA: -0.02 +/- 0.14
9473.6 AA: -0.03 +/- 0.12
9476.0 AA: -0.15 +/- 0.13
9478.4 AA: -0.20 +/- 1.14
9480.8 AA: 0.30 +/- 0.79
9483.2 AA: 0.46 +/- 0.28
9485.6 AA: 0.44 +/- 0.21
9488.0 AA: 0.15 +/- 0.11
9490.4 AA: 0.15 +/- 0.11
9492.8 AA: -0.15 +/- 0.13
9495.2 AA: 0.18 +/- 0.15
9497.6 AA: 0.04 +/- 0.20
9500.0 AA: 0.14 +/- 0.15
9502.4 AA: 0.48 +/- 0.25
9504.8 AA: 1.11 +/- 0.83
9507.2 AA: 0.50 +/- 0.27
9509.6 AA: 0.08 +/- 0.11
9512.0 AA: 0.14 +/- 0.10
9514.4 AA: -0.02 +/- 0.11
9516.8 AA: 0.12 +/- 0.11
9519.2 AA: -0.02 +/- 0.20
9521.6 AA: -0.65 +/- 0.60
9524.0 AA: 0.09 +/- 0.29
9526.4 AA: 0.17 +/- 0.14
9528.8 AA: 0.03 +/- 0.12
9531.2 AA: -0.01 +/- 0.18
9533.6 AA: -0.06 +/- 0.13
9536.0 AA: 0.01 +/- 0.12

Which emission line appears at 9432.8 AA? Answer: [O III] 5007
